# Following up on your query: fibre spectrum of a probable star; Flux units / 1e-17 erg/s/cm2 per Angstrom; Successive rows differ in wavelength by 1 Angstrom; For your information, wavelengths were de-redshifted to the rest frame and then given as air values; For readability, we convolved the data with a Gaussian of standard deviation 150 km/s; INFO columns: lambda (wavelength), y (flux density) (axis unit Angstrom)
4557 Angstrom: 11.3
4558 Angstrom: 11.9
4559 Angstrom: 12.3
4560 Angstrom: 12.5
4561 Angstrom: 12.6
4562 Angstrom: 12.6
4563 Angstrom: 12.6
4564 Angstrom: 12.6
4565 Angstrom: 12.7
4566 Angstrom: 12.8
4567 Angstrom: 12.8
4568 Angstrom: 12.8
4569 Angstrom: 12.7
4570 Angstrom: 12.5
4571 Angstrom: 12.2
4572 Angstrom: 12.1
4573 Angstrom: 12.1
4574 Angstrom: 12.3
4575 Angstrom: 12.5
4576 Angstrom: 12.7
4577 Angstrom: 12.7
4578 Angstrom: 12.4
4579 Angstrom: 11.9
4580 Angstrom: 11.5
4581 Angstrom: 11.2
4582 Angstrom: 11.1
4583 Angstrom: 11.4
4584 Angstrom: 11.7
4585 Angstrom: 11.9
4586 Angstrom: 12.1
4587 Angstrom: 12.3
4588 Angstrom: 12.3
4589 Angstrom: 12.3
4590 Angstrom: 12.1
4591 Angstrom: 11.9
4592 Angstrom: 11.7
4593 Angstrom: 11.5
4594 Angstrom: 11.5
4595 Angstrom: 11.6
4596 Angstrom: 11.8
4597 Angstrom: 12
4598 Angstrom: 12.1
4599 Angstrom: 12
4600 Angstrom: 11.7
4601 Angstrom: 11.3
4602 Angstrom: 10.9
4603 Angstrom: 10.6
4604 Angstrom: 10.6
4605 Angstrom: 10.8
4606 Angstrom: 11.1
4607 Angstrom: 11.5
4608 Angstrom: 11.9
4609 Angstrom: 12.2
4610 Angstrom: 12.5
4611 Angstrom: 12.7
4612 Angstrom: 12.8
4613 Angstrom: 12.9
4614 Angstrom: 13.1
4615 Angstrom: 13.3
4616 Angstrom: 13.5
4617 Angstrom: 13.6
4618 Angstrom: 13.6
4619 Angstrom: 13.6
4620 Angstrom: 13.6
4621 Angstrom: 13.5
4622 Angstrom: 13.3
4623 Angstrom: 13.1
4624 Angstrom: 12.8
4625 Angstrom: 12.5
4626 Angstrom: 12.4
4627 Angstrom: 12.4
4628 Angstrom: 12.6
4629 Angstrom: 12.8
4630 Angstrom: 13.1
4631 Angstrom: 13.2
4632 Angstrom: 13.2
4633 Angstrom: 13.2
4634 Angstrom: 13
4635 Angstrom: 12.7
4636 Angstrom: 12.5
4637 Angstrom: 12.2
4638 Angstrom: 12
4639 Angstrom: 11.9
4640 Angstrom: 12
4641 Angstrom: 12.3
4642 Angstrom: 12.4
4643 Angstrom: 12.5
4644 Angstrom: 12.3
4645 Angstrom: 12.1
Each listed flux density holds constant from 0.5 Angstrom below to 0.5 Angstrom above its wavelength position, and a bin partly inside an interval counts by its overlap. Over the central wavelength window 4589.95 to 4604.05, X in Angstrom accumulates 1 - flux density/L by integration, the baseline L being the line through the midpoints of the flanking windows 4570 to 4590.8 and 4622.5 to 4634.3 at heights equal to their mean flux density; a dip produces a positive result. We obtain 0.87 Angstrom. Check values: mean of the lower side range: 12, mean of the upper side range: 12.9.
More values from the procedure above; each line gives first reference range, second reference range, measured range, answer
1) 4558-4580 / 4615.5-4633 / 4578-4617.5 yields 2.69 Angstrom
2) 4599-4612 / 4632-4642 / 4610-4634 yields -2.08 Angstrom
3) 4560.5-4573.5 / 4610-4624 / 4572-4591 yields 1.07 Angstrom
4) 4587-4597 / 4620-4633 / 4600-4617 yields 0.52 Angstrom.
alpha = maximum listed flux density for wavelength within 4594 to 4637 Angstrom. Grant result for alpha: 13.6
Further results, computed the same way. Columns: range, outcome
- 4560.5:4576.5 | 12.8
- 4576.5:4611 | 12.7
